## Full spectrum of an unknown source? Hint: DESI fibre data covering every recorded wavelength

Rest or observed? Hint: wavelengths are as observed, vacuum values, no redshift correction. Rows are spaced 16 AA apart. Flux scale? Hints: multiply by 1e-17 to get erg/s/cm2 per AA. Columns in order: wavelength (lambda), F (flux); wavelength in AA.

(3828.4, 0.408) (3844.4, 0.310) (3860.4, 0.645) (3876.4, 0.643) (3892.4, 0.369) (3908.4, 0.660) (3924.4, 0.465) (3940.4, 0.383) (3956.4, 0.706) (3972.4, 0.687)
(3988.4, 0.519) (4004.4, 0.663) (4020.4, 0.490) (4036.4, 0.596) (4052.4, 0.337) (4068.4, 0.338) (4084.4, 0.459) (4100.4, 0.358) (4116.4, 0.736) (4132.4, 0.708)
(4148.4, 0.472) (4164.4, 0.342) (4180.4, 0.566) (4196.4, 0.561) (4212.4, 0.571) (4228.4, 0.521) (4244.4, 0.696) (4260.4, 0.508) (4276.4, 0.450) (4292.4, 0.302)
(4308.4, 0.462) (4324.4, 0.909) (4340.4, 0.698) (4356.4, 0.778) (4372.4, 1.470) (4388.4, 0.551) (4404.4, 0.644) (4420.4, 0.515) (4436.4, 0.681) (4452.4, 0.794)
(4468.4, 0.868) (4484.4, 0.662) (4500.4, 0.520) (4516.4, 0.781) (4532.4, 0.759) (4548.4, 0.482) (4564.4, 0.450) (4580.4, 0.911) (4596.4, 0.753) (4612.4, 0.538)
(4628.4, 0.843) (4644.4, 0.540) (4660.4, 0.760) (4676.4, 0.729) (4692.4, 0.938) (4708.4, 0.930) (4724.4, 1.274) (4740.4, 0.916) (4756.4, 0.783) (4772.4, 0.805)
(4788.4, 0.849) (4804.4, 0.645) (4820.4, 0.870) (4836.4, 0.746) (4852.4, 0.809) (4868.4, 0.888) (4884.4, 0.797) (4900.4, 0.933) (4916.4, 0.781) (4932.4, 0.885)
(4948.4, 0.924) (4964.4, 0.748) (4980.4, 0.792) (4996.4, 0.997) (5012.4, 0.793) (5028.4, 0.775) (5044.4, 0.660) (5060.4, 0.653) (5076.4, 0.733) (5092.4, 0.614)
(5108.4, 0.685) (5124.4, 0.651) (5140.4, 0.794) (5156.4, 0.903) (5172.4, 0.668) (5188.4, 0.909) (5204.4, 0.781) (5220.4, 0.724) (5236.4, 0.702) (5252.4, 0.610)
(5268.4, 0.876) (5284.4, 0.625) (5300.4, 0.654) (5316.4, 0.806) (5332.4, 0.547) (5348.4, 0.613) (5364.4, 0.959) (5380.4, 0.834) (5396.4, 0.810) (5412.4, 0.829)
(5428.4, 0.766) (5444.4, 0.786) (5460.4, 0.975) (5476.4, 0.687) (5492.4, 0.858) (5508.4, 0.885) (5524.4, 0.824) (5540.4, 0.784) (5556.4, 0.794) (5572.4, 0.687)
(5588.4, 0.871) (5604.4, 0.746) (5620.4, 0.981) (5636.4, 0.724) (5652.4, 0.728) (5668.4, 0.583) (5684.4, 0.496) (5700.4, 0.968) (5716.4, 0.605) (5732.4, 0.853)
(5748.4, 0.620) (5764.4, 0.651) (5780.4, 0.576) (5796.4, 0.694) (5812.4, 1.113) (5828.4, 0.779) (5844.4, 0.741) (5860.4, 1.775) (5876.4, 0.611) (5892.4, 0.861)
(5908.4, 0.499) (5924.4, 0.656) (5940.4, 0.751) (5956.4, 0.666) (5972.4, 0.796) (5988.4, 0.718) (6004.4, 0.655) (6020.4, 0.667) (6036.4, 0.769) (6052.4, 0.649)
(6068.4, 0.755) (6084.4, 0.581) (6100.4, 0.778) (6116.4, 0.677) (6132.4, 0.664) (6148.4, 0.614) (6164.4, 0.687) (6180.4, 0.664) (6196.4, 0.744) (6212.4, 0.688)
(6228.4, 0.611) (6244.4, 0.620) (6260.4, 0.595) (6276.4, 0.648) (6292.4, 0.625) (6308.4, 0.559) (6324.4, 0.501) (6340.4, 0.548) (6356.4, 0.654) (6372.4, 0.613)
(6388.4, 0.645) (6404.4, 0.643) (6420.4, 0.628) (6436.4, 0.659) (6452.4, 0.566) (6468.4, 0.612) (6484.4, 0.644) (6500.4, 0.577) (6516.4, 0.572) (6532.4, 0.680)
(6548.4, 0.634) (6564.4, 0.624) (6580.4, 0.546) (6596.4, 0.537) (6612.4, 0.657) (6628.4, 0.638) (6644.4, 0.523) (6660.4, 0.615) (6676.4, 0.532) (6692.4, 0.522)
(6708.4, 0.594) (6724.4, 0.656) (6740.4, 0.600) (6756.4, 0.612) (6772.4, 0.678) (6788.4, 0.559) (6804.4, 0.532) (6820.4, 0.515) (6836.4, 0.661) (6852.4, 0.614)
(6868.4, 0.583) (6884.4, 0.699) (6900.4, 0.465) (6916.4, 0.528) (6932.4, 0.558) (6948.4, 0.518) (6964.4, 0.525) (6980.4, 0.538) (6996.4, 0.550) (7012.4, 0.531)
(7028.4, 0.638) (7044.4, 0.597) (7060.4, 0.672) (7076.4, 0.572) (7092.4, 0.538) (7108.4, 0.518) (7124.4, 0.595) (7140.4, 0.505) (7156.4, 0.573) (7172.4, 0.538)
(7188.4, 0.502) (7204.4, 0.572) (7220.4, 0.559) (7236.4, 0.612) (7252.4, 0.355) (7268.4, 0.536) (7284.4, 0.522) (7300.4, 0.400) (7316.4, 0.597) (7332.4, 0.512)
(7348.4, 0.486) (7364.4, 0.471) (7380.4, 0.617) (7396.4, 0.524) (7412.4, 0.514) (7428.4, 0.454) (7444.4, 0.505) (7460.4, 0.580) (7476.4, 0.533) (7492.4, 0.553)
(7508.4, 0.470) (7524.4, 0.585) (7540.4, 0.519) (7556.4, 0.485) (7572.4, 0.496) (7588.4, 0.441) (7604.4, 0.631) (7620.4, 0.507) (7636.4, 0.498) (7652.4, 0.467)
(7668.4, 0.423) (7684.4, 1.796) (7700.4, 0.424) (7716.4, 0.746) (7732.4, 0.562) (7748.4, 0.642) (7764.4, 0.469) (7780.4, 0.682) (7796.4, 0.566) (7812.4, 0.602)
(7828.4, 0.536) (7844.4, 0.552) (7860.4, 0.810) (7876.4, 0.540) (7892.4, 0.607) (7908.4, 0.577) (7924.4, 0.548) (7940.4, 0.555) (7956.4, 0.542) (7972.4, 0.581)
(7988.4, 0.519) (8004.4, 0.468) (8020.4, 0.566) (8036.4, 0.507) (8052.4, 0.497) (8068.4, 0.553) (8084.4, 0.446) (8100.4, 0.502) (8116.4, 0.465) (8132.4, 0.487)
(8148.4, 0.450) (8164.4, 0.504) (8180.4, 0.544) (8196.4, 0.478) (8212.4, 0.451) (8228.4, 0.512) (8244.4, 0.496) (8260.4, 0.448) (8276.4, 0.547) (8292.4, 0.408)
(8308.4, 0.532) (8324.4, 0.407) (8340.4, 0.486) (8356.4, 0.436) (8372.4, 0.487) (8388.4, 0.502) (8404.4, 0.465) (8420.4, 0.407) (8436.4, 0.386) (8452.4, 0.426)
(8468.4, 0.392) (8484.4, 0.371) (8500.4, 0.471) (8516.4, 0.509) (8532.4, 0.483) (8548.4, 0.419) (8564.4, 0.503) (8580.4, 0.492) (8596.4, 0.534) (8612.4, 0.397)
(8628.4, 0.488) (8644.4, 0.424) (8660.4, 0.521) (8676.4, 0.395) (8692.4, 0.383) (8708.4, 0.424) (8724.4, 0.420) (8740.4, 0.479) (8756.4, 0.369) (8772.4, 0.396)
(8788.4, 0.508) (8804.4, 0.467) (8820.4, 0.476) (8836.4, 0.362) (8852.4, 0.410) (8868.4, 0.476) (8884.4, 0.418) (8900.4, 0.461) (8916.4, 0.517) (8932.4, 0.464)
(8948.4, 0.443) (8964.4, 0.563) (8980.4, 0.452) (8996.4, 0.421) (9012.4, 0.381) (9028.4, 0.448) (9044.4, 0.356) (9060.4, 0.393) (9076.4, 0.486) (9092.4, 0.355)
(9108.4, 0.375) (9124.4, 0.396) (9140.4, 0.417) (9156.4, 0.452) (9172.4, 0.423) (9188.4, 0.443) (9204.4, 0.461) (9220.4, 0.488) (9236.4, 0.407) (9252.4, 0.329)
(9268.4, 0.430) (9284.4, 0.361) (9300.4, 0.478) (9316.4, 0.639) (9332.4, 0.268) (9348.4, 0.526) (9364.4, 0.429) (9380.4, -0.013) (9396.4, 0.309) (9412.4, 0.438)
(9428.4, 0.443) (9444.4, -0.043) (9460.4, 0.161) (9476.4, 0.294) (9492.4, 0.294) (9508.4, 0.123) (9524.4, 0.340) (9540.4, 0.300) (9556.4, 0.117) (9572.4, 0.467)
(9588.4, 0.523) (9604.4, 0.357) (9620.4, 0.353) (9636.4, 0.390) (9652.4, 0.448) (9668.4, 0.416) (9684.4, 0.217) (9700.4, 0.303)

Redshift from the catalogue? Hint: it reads 0.17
